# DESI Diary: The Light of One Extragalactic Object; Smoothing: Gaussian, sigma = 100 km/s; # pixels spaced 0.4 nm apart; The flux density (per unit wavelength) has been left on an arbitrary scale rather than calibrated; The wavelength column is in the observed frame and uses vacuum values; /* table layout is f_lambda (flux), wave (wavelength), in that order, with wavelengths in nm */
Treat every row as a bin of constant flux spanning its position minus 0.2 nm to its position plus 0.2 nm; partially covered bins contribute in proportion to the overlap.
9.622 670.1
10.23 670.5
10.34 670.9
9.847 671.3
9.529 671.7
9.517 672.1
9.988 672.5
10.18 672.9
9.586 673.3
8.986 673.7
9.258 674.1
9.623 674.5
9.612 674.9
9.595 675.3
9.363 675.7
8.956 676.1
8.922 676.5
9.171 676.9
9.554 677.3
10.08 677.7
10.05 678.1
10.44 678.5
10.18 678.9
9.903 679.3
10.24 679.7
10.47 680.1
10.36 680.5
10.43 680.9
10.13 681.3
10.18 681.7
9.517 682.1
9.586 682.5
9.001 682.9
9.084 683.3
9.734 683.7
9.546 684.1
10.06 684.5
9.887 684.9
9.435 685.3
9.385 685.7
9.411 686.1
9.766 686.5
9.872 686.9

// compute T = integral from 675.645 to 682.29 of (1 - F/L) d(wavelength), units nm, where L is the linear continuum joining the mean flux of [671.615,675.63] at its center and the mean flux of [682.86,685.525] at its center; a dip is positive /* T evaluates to -0.22 nm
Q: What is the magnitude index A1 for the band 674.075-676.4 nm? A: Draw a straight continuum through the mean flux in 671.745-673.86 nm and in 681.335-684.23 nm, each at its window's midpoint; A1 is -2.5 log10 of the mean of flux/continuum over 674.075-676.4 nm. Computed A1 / 0.03 mag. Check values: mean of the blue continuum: 9.66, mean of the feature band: 9.39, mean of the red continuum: 9.56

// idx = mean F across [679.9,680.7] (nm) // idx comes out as 10.4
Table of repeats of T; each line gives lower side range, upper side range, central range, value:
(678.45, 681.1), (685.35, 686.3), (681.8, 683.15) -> 0.06 nm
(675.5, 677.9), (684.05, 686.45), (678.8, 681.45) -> -0.22 nm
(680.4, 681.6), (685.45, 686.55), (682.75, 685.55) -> 0.07 nm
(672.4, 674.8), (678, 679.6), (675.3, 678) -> 0.15 nm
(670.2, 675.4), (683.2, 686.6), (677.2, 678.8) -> -0.07 nm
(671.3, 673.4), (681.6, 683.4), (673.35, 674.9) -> 0.06 nm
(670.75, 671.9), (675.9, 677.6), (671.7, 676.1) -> 0.01 nm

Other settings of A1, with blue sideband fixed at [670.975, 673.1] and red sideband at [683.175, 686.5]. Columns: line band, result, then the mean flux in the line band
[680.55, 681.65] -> -0.067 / 10.3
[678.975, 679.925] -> -0.044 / 10.1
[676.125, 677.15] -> 0.080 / 9.06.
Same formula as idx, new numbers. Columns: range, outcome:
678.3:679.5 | 10.2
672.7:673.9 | 9.58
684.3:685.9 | 9.69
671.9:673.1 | 9.9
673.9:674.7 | 9.44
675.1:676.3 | 9.3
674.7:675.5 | 9.6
